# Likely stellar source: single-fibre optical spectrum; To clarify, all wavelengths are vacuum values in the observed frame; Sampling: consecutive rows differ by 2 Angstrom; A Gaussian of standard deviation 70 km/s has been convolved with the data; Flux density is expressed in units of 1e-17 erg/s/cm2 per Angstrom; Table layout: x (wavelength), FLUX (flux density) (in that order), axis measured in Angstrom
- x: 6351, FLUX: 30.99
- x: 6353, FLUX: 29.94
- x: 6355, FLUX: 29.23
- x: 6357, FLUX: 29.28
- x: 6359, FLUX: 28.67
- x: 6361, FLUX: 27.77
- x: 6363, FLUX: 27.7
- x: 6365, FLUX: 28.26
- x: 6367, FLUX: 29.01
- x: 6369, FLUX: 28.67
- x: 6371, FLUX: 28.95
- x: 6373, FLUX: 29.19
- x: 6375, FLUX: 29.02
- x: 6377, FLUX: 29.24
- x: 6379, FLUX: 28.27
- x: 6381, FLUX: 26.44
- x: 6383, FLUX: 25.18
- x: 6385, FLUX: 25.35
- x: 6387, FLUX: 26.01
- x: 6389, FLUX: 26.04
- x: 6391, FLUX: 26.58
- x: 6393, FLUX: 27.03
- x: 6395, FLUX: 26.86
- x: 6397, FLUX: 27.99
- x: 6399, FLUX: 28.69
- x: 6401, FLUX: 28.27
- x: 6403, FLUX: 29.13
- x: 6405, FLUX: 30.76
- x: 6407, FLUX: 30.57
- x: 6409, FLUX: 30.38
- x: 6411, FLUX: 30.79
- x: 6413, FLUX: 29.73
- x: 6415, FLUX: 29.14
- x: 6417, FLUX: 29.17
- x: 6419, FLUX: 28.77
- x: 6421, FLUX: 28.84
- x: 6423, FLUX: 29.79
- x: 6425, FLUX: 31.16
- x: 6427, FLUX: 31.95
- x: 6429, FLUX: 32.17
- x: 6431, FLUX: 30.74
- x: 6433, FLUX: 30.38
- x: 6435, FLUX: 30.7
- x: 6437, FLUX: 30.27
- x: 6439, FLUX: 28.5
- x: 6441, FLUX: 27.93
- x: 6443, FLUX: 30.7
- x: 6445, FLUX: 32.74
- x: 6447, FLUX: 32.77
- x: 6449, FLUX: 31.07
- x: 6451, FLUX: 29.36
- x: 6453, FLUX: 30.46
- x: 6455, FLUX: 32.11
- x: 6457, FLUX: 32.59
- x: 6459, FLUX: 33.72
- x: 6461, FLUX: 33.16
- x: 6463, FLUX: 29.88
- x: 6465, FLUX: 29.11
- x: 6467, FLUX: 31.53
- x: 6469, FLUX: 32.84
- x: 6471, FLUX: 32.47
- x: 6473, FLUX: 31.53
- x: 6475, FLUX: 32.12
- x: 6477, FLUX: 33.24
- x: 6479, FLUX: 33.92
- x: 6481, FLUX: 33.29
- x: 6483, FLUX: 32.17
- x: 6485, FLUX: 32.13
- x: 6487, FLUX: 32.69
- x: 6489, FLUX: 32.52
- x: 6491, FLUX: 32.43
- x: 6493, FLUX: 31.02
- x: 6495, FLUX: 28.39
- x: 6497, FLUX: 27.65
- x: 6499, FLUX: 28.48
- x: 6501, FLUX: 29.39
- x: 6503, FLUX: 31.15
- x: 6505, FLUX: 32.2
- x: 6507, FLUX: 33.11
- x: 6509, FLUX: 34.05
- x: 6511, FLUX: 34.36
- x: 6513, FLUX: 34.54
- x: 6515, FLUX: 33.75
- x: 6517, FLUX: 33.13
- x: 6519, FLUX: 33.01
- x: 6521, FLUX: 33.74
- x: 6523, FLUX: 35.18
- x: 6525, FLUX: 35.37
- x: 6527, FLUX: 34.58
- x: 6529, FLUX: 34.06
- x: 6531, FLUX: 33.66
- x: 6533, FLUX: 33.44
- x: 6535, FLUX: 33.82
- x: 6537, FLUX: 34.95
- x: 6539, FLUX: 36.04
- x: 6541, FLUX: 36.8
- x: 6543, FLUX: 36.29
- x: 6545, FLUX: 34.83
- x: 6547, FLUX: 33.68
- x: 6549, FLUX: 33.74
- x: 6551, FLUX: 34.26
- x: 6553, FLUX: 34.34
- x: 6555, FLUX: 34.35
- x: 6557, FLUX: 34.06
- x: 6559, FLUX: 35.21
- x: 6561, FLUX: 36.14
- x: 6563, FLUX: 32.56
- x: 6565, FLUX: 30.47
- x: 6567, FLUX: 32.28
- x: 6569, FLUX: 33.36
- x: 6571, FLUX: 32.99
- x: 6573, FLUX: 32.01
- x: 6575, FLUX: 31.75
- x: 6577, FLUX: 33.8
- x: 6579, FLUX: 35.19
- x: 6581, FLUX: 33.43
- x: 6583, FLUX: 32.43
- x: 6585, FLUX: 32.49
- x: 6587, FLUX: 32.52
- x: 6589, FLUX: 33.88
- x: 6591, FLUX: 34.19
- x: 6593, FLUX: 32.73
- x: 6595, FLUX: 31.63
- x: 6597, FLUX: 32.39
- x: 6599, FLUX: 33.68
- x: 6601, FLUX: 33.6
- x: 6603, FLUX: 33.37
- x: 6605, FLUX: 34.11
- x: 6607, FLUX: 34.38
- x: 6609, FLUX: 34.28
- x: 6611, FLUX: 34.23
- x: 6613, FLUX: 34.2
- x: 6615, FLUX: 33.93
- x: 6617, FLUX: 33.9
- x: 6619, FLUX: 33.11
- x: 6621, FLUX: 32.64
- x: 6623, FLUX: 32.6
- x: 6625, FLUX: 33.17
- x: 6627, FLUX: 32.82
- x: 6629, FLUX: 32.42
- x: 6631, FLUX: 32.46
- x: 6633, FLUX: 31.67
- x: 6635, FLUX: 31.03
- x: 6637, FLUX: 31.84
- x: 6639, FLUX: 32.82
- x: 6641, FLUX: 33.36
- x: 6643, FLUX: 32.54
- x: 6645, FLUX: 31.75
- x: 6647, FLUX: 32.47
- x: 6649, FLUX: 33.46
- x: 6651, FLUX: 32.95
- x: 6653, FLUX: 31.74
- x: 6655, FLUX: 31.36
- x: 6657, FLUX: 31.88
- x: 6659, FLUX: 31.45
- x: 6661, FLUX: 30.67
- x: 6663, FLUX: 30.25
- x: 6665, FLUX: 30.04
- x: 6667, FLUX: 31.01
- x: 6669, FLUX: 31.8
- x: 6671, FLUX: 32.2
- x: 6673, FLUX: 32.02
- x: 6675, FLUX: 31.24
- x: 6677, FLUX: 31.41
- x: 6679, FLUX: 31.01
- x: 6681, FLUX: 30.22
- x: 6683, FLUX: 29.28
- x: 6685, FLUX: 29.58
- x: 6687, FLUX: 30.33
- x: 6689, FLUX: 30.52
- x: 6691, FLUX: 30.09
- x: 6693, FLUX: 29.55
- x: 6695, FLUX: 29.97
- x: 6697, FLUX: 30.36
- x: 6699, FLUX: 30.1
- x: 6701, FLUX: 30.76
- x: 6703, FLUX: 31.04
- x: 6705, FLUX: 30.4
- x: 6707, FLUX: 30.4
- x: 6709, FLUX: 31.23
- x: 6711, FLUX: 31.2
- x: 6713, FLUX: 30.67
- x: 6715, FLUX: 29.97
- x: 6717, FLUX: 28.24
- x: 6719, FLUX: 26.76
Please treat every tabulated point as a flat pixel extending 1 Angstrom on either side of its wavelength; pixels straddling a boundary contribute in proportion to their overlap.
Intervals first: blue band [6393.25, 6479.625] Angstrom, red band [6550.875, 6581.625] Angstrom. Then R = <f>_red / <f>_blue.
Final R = 1.09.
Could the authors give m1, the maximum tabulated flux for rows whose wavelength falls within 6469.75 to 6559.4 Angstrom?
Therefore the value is 36.8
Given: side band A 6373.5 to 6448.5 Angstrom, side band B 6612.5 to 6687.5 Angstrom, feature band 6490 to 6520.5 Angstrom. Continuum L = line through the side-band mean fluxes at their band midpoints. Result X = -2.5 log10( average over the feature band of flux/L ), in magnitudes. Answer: -0.05 mag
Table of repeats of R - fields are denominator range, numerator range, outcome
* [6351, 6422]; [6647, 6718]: 1.08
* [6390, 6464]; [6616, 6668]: 1.07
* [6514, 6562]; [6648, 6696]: 0.90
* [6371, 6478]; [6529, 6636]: 1.12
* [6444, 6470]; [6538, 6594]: 1.07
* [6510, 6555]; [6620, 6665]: 0.93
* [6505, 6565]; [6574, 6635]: 0.97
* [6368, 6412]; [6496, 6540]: 1.18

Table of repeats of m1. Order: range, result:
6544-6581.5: 36.14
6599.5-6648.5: 34.38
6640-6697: 33.46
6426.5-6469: 33.72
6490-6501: 32.43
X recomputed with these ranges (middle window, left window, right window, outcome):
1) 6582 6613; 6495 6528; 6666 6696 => -0.058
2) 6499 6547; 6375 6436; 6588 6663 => -0.097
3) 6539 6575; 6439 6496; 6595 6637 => -0.046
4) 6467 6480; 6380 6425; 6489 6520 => -0.064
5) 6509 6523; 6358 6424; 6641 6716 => -0.149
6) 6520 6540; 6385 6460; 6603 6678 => -0.113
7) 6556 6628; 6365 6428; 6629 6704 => -0.095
